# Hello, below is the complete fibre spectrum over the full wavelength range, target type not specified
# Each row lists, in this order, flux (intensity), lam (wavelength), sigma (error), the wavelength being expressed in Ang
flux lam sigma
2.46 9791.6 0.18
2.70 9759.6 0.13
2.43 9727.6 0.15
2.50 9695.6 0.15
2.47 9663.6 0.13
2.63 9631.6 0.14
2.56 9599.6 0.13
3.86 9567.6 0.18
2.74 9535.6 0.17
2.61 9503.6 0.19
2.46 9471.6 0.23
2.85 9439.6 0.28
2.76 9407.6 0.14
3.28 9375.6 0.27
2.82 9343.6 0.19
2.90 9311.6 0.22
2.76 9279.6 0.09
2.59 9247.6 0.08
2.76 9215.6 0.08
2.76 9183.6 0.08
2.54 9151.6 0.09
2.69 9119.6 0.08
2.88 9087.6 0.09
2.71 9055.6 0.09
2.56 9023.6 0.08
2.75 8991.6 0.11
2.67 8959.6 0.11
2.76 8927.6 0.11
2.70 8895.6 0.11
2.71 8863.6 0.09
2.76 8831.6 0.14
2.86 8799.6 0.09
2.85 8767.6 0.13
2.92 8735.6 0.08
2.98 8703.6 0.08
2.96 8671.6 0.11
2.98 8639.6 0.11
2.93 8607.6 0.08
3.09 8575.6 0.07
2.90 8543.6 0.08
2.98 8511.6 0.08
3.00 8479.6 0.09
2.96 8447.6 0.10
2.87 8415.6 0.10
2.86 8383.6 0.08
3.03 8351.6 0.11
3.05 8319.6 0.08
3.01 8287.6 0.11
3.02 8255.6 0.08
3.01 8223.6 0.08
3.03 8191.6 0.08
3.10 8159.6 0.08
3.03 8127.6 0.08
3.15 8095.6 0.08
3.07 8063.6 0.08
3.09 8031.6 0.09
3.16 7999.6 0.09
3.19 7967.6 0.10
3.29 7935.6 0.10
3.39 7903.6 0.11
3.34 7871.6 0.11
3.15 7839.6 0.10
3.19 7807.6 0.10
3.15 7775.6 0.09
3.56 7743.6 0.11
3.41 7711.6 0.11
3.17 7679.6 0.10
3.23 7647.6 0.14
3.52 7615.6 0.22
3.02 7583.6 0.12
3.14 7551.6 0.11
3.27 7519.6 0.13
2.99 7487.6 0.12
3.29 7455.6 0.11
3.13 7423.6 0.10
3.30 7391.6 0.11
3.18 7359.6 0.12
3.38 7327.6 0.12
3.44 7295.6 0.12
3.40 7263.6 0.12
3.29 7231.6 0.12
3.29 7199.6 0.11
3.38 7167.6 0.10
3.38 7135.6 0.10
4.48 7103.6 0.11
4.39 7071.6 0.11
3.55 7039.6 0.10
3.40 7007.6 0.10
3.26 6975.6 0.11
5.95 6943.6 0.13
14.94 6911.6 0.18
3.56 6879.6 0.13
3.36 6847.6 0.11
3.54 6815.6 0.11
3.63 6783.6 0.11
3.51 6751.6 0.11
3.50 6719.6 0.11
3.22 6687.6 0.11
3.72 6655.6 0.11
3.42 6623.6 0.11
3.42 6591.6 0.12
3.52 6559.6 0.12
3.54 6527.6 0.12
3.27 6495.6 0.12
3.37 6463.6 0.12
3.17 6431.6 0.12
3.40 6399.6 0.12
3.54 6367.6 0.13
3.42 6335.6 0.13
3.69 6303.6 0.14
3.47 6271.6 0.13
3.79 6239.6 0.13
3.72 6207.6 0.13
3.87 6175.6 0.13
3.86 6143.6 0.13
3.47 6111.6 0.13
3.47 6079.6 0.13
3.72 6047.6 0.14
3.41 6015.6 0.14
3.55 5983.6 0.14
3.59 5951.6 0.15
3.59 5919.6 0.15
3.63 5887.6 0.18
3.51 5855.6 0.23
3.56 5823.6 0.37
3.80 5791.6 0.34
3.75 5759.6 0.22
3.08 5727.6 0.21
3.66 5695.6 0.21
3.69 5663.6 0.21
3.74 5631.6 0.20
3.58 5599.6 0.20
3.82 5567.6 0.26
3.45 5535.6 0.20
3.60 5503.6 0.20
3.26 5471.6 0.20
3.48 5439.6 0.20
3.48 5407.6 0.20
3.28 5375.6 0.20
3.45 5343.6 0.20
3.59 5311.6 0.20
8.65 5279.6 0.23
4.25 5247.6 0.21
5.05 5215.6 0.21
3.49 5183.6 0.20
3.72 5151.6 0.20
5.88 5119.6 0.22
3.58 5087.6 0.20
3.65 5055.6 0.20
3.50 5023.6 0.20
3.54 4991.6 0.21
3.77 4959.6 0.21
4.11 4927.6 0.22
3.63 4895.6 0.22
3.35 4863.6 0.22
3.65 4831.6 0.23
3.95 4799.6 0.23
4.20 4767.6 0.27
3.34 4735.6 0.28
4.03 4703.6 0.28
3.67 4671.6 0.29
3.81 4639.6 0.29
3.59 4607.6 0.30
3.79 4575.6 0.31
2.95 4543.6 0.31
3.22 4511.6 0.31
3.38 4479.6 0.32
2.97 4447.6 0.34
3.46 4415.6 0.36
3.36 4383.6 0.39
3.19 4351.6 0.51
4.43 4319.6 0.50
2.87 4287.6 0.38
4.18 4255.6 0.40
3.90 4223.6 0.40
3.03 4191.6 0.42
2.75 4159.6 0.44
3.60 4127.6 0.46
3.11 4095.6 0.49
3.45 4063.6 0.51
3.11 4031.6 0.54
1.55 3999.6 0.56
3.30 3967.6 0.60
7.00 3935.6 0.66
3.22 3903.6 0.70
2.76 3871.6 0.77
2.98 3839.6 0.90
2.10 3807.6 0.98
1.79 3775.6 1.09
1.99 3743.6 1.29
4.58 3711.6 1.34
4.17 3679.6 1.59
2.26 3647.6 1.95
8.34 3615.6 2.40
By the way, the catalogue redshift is 0.05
